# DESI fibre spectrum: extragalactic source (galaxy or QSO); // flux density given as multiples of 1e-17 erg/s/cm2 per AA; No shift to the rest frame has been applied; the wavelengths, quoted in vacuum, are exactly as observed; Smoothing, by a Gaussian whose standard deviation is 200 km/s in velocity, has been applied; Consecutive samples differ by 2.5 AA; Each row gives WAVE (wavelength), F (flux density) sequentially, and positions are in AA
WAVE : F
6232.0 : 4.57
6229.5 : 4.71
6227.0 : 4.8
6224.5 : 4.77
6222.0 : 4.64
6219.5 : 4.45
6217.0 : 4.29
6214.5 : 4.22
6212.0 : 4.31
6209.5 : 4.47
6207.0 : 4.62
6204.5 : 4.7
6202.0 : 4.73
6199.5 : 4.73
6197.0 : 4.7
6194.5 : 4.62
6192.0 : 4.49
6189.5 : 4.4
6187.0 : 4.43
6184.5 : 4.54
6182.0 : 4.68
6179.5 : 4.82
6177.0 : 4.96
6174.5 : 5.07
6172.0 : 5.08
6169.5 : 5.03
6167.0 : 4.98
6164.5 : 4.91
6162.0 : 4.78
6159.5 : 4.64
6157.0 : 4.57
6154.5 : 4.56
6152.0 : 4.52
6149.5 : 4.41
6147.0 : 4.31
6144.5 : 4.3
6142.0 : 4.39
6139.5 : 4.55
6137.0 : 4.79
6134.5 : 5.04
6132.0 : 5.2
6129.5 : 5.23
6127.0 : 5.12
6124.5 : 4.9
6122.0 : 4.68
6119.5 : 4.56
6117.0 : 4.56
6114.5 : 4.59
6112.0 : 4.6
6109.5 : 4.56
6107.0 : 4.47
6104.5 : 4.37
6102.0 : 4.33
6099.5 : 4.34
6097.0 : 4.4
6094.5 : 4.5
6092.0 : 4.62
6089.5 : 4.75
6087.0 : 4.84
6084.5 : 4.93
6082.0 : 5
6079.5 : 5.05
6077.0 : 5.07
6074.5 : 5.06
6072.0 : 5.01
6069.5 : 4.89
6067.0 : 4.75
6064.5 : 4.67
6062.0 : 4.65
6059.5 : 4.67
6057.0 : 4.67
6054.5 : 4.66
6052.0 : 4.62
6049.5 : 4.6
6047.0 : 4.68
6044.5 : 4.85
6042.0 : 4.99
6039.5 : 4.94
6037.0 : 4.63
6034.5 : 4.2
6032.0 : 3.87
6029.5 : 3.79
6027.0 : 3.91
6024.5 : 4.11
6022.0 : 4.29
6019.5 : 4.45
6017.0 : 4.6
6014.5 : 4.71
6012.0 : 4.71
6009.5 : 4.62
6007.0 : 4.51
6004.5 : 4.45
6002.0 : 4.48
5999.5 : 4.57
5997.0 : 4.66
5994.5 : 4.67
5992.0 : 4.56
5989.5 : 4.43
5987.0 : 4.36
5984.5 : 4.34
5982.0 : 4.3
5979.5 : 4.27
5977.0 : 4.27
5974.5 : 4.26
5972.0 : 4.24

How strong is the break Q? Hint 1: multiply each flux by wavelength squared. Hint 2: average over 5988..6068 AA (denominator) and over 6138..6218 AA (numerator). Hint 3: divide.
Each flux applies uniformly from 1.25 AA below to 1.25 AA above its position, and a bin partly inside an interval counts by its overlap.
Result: 1.07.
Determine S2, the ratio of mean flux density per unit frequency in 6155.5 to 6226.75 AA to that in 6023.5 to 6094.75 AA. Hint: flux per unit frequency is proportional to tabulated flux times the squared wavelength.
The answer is 1.05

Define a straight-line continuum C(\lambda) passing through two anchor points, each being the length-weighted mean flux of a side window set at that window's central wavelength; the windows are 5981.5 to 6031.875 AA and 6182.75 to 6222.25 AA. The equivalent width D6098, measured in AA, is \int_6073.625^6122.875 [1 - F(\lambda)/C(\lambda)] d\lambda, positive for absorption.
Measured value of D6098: -2.2 AA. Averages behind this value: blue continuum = 4.42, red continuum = 4.52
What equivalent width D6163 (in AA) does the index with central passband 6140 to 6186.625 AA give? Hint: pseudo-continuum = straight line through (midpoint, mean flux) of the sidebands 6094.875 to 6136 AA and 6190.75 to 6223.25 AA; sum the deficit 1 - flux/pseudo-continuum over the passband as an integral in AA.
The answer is -0.86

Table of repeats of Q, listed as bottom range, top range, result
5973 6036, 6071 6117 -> 1.10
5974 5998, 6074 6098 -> 1.13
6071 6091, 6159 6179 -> 1.02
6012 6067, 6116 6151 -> 1.08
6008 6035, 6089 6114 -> 1.07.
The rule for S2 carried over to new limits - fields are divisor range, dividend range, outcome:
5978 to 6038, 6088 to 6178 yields 1.11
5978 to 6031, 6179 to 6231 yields 1.11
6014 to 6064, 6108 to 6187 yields 1.09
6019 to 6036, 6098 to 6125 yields 1.14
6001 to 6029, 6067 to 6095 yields 1.13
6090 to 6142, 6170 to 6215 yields 1.02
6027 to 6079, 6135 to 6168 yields 1.02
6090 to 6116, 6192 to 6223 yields 1.05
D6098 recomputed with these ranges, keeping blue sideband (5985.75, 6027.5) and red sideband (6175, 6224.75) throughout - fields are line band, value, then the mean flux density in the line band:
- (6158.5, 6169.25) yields -0.7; 4.85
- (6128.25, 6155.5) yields -0.7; 4.66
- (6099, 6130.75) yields -0.7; 4.65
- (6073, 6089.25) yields -1.6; 4.98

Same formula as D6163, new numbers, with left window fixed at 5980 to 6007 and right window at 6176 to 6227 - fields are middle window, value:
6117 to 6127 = -0.45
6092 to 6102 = 0.22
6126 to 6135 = -1.21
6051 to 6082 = -2.12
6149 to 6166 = -0.31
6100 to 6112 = 0.24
